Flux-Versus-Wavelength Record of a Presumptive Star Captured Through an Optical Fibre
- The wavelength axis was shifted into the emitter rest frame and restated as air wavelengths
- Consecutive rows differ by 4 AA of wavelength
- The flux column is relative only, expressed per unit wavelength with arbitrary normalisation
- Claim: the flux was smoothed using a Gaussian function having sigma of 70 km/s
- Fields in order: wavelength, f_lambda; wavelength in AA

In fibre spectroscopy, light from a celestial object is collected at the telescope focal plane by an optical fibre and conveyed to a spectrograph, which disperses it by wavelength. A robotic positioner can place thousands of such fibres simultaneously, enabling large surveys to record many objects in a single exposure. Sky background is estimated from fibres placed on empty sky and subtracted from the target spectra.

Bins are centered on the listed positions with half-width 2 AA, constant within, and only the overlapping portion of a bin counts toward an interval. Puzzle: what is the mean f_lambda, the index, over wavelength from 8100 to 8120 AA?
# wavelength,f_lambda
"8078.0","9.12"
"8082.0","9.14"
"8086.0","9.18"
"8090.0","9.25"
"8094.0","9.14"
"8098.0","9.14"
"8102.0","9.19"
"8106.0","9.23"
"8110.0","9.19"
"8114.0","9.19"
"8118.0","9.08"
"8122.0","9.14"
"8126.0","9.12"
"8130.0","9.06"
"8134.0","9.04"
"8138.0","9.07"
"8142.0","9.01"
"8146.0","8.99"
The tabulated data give 9.18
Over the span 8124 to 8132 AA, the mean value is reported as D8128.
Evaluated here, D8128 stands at 9.09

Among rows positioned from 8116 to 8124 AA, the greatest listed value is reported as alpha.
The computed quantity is 9.14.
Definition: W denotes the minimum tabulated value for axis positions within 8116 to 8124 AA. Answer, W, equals 9.08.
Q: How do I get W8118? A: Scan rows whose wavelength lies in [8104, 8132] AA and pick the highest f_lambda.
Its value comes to 9.23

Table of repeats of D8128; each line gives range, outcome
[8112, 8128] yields 9.13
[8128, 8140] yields 9.06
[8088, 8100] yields 9.18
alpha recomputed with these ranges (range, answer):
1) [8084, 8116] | 9.25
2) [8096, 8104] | 9.19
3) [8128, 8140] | 9.07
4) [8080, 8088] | 9.18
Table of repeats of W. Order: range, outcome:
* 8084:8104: 9.14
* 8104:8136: 9.04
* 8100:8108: 9.19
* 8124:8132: 9.06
